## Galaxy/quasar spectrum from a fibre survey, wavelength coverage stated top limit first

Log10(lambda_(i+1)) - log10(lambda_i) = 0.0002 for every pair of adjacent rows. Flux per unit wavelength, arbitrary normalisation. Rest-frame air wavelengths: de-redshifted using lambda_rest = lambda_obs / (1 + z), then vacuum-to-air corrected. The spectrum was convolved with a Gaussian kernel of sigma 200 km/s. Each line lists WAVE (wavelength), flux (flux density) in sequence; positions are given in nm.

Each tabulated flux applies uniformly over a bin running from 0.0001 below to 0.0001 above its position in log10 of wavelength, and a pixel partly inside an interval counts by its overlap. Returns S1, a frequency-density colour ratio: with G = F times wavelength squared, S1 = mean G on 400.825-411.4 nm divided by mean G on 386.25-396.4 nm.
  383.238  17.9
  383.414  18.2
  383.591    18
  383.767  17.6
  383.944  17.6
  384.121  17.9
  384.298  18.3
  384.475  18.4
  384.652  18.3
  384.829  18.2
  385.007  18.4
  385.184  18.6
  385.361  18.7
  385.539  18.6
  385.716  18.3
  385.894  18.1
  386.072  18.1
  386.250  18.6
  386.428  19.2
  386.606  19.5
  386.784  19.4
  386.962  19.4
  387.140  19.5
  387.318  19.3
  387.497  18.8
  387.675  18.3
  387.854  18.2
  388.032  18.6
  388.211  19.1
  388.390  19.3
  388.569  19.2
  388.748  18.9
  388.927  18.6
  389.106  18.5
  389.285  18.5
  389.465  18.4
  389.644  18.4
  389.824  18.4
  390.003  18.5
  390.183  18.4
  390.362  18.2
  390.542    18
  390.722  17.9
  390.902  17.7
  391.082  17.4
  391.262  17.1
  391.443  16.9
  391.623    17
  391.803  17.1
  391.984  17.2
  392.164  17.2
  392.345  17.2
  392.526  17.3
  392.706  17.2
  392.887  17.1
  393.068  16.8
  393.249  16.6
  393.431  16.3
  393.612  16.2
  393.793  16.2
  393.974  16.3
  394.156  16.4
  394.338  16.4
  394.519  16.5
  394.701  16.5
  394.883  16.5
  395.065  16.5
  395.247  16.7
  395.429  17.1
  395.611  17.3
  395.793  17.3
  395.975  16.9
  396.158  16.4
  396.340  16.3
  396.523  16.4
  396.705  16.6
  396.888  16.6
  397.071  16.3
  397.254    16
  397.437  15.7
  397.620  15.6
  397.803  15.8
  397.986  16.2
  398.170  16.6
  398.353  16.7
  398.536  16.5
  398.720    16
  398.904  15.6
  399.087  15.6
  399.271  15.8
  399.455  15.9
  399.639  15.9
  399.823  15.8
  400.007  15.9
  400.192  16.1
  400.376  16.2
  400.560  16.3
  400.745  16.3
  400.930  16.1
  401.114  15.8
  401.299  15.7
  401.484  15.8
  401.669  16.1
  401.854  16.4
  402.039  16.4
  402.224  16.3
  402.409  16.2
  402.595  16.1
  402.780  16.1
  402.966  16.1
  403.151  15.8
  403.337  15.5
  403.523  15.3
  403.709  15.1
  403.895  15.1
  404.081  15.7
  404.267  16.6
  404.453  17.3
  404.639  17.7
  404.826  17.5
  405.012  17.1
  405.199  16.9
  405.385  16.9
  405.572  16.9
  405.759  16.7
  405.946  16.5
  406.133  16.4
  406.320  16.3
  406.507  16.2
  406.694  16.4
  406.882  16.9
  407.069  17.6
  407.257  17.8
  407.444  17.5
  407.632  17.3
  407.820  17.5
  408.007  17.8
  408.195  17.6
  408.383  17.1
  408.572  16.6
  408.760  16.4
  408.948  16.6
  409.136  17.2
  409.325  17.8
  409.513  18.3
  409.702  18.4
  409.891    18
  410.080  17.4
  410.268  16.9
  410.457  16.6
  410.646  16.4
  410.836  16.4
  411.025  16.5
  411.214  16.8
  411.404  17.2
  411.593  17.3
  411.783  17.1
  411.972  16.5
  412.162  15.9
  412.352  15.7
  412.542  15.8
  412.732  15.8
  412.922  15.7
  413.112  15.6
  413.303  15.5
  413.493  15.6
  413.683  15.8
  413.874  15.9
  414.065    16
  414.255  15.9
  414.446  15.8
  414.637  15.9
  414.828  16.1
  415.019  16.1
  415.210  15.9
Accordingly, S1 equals 1.02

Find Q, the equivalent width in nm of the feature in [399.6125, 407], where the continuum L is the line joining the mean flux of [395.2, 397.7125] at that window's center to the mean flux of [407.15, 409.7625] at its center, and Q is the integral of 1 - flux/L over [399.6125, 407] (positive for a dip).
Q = 0.33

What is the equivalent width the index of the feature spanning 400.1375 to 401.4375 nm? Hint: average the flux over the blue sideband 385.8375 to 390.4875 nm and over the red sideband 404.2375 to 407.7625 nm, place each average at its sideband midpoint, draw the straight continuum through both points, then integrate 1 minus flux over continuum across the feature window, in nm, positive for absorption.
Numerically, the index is 0.11 nm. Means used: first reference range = 18.7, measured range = 16.1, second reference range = 17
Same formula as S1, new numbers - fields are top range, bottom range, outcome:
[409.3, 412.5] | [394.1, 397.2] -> 1.10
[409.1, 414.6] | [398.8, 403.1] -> 1.09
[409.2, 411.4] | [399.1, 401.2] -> 1.13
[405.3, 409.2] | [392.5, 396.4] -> 1.08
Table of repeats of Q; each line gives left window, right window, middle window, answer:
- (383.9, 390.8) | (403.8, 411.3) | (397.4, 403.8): 0.57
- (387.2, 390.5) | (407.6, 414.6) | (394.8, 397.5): 0.21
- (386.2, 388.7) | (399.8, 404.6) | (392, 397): 0.25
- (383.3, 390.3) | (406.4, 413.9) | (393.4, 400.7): 0.61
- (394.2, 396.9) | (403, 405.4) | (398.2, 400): 0.06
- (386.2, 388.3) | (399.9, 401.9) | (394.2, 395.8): 0.06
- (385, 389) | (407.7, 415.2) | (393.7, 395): 0.13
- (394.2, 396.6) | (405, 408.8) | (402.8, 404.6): 0.11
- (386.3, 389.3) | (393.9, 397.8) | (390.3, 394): 0.11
